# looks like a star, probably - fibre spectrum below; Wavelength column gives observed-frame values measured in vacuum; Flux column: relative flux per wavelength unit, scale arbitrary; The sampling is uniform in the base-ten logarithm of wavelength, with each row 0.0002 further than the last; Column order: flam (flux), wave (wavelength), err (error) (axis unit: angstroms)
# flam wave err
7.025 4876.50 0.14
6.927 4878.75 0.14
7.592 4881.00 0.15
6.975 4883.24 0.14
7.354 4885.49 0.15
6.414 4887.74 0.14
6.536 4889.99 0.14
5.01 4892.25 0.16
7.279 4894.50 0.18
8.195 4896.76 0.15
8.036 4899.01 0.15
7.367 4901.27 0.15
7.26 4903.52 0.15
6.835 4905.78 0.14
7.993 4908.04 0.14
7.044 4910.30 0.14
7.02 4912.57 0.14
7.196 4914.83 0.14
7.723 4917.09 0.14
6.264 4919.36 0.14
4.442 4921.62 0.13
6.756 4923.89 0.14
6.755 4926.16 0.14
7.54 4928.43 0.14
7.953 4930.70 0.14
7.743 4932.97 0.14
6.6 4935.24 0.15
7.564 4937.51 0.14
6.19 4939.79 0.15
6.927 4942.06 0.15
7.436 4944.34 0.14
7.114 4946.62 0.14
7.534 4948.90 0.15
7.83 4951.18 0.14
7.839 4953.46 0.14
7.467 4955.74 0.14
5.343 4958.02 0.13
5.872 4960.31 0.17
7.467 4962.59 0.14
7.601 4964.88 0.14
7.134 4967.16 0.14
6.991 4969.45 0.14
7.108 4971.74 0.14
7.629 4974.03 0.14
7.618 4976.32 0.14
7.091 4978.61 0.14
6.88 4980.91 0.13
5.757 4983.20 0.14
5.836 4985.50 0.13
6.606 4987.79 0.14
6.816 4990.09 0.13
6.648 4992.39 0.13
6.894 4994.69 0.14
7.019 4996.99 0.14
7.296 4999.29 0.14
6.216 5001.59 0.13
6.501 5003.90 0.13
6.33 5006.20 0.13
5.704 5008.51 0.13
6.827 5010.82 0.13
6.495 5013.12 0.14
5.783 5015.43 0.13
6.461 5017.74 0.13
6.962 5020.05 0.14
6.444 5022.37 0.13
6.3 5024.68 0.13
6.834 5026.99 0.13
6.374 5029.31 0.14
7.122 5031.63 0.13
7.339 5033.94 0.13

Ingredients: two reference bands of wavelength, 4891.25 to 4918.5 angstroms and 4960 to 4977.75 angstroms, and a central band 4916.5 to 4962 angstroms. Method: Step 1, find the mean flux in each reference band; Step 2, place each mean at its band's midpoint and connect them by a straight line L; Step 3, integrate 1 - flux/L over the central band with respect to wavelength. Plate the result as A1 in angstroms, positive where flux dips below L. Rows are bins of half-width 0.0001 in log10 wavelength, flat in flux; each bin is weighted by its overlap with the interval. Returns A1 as 1.9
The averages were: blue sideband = 7.25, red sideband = 7.24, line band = 6.94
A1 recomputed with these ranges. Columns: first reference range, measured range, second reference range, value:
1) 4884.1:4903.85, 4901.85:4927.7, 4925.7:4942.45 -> 0.9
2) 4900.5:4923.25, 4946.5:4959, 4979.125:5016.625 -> -1.0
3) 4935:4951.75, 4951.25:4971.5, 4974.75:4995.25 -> -0.2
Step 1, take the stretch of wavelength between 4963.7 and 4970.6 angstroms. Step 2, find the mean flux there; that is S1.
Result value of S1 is 7.24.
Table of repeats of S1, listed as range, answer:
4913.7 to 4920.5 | 7.06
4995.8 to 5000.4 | 7.16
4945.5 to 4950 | 7.32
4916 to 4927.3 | 6.38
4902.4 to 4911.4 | 7.28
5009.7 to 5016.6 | 6.37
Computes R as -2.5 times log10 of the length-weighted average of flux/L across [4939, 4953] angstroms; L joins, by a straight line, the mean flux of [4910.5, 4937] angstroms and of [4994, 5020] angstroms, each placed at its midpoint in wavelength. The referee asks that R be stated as -0.06 mag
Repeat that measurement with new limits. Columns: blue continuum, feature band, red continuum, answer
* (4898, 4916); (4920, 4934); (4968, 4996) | 0.056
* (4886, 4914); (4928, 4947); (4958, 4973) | -0.037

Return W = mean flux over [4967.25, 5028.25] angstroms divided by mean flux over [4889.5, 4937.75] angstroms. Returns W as 0.9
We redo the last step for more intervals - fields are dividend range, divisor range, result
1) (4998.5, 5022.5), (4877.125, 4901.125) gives 0.91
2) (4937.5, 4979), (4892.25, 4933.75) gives 1.00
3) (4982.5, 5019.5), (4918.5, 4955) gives 0.92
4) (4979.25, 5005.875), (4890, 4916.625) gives 0.92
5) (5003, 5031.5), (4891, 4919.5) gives 0.90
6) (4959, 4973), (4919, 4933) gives 1.04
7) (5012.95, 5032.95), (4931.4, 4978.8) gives 0.91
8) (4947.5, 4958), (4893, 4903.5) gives 0.98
